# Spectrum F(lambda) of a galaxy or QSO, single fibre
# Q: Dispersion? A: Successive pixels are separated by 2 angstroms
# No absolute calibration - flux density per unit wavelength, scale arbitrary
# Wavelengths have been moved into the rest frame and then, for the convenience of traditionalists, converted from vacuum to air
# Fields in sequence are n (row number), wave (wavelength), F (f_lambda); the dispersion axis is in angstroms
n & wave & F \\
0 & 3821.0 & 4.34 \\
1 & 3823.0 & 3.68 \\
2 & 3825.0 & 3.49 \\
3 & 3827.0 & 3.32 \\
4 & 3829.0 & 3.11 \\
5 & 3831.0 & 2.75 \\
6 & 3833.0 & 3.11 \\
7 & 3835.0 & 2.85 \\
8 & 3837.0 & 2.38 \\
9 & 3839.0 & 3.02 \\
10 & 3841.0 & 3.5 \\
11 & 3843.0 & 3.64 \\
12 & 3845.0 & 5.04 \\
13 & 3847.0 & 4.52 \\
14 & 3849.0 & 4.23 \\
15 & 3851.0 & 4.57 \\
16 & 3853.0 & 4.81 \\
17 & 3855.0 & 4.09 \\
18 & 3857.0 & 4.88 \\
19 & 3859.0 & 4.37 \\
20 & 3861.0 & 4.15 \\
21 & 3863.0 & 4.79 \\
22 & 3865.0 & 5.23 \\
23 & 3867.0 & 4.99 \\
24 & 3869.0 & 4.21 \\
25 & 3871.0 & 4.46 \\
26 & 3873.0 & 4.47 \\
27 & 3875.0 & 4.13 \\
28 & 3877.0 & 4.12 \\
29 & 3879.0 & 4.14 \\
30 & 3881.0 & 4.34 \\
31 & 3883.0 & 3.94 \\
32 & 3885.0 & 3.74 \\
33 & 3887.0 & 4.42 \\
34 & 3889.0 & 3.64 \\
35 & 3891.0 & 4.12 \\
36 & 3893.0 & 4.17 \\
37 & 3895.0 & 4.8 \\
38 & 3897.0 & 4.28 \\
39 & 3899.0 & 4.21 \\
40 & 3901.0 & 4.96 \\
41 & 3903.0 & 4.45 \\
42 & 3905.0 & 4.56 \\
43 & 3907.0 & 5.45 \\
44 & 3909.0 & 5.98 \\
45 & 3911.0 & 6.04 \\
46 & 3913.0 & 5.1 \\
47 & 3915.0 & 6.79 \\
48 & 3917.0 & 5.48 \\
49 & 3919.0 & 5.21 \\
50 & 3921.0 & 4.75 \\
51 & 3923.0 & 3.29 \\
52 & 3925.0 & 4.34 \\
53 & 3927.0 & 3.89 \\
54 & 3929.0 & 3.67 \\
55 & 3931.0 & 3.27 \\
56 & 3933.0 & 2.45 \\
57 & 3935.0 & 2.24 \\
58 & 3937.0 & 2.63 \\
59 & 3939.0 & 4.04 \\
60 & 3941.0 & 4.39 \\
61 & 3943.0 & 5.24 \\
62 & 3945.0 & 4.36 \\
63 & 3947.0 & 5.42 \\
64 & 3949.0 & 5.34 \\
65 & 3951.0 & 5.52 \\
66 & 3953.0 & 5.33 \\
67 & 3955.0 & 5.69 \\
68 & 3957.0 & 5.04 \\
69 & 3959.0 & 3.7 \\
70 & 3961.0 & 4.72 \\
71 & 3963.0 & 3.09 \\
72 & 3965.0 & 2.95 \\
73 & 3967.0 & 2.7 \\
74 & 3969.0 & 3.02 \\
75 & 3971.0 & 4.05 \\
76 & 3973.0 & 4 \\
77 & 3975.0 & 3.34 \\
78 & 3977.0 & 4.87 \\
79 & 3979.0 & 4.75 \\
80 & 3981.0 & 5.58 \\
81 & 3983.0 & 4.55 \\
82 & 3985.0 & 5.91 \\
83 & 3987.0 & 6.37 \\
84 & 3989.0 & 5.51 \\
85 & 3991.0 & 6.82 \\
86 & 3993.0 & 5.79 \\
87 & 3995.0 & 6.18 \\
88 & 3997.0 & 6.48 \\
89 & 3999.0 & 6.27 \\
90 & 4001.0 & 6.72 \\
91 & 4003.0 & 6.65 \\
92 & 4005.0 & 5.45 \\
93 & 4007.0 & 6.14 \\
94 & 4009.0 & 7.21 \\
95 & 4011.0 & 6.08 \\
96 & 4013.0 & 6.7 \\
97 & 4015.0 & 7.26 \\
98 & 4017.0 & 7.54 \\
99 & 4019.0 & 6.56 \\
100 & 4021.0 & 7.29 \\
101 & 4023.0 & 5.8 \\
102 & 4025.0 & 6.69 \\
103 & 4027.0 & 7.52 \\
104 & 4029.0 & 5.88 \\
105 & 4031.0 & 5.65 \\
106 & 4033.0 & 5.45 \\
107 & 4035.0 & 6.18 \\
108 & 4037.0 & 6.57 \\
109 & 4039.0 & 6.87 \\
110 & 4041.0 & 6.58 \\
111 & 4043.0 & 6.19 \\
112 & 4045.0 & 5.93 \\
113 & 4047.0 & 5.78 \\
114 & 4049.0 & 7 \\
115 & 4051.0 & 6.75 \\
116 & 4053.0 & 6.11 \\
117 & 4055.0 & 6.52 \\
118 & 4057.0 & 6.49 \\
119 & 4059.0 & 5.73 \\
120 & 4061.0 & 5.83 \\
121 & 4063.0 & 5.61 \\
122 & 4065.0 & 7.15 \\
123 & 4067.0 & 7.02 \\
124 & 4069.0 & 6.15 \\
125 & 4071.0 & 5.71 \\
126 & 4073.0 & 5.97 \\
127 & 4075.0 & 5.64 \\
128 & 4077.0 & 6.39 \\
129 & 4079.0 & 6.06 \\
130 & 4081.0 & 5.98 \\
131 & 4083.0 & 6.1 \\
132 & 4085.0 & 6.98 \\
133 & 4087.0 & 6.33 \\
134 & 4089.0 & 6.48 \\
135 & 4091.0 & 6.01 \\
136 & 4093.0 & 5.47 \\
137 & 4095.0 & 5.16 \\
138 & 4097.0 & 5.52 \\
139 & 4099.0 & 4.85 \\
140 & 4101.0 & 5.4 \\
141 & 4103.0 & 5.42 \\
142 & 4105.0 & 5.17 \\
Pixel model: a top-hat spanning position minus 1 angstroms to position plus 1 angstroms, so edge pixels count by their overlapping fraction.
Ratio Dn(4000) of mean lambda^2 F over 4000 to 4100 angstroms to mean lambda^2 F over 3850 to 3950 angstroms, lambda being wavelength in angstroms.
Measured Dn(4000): 1.52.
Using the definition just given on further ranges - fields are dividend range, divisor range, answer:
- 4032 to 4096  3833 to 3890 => 1.65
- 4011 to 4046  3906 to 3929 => 1.36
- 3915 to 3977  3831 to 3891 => 1.06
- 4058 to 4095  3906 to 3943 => 1.50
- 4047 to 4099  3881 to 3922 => 1.39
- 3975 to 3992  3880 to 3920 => 1.18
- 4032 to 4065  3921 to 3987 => 1.56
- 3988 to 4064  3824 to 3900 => 1.70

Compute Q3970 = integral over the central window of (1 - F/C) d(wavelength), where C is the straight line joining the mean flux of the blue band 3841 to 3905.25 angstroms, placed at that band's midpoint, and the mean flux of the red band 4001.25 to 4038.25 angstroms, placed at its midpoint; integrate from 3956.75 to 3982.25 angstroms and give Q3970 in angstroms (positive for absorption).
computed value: 8.0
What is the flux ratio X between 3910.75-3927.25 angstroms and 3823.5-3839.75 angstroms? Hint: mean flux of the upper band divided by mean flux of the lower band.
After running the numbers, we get 1.6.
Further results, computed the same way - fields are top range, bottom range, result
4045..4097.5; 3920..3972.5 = 1.52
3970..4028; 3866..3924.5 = 1.30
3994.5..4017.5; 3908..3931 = 1.34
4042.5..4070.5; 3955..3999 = 1.31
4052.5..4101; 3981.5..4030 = 0.95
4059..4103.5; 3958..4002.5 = 1.22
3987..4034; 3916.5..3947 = 1.62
